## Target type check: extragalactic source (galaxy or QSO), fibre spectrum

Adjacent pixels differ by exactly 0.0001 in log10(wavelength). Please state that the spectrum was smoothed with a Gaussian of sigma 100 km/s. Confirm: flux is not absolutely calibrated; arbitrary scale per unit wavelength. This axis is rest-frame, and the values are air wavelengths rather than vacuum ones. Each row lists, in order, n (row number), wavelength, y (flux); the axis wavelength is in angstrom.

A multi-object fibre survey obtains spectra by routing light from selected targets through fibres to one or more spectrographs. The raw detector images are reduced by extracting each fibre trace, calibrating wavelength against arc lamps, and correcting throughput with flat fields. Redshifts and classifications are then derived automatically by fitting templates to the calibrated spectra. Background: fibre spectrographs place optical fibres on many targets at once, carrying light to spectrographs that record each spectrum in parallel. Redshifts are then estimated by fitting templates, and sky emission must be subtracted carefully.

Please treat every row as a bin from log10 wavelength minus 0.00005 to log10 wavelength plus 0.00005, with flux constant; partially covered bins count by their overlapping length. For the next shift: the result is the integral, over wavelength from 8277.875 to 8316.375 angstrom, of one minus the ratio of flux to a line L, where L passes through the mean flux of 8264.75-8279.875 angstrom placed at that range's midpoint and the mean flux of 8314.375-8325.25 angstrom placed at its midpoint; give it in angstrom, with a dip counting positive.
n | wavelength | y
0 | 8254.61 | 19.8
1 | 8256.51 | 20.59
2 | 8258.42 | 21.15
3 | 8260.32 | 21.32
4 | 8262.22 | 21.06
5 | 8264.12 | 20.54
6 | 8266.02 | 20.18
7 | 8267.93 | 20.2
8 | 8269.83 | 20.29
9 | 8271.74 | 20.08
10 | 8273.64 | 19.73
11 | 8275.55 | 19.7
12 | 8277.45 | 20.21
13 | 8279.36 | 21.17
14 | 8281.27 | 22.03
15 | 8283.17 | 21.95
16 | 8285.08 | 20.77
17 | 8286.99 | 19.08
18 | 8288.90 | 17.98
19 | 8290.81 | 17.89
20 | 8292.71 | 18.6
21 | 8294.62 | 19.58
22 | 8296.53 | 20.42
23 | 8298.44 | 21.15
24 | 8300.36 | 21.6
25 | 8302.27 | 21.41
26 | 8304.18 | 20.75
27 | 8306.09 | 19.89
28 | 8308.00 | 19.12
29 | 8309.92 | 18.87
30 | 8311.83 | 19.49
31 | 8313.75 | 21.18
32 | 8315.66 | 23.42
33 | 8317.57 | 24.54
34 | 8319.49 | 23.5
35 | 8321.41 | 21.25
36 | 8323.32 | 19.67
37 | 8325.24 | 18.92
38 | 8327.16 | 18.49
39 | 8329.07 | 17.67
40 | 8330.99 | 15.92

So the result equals 1.61 angstrom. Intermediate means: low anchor 20.2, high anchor 22.1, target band 20.3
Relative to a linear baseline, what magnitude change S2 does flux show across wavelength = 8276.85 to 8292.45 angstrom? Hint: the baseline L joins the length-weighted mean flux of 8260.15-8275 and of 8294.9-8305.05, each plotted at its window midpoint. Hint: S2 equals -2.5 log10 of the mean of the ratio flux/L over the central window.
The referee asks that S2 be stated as 0.03 mag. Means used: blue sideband 20.4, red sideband 21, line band 20.1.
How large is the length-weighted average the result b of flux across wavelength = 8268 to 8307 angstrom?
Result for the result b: 20.2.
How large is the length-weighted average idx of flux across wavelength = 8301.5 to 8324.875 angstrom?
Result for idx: 21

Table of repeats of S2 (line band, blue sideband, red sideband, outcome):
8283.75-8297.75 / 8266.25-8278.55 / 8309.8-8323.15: 0.080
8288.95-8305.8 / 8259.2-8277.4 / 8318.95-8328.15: 0.012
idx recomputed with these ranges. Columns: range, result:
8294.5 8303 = 20.9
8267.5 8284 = 20.6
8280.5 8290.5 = 20.2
